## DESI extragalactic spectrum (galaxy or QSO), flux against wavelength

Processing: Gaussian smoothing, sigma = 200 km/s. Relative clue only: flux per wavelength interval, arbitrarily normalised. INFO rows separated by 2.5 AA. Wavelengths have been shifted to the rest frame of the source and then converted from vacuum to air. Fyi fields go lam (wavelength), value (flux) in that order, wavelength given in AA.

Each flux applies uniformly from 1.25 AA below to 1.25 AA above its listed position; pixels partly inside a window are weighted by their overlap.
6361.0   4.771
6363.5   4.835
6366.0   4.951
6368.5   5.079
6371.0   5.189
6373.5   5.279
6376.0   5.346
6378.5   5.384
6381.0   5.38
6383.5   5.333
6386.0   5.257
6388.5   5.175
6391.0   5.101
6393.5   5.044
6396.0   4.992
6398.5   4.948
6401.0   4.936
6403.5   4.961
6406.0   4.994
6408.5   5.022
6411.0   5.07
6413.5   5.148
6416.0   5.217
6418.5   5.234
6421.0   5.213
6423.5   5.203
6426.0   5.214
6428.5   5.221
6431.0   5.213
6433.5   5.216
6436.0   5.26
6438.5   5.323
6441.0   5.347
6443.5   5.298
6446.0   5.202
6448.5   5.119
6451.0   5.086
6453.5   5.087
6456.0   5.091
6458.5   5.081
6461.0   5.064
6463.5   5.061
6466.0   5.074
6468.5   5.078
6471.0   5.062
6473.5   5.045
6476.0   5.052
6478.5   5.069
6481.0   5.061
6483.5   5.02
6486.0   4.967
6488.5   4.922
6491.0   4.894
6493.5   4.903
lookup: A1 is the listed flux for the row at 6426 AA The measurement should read 5.214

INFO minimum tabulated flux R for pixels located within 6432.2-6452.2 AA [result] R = 5.086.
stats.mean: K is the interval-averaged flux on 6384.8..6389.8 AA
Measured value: 5.21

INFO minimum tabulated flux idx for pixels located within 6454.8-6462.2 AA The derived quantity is 5.064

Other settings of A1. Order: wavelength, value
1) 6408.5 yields 5.022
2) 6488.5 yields 4.922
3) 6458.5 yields 5.081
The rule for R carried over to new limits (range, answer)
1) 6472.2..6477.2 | 5.045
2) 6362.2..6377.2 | 4.835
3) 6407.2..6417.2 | 5.022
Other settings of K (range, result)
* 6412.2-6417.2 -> 5.18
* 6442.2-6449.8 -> 5.21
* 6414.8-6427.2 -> 5.22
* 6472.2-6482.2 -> 5.06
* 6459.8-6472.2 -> 5.07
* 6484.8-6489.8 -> 4.94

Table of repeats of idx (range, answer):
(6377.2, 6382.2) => 5.38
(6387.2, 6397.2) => 4.992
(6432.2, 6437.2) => 5.216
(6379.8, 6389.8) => 5.175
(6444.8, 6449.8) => 5.119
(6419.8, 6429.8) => 5.203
